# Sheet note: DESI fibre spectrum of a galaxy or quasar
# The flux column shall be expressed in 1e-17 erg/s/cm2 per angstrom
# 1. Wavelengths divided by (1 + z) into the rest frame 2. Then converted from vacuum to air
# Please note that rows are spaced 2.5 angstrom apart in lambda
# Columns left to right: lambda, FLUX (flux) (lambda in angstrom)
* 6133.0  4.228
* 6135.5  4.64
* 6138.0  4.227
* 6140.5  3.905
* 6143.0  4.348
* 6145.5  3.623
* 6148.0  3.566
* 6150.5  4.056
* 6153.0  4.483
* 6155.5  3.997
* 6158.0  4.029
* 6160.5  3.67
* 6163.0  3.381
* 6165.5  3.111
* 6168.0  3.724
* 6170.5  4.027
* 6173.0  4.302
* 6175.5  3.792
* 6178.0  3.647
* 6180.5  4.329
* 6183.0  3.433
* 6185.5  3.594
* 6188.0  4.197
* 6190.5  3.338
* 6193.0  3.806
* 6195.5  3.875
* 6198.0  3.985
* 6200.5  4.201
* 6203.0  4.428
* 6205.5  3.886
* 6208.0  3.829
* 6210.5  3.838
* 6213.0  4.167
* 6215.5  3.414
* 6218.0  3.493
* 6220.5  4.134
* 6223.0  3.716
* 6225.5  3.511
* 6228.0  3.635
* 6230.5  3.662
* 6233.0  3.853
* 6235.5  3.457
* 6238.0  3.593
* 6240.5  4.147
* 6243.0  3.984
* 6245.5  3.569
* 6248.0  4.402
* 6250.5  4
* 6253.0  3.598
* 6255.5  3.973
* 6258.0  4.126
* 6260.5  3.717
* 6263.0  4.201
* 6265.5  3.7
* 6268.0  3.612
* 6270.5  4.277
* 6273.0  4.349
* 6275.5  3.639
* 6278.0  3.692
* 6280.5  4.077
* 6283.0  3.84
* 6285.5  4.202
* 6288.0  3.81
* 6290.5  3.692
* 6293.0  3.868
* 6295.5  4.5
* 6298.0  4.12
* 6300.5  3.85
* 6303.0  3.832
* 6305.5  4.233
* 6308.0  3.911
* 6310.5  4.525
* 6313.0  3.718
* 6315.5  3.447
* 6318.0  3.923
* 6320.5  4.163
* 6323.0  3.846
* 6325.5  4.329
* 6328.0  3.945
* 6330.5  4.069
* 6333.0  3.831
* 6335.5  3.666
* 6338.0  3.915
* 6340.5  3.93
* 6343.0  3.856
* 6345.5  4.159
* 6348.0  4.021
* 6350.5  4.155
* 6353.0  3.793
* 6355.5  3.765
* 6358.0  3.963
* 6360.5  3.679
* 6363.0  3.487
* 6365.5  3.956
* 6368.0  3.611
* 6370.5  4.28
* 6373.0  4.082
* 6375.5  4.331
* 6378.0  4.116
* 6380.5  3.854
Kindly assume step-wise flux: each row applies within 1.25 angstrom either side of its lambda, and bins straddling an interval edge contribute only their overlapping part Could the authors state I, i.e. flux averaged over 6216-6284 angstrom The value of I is 3.85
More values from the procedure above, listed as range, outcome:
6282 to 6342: 3.97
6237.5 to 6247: 3.86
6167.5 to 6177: 3.97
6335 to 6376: 3.92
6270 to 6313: 4.01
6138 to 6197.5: 3.85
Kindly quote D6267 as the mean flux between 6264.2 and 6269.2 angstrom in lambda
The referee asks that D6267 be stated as 3.66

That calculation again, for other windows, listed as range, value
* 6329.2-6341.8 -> 3.88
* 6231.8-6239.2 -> 3.63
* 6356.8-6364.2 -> 3.71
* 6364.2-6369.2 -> 3.78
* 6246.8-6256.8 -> 3.99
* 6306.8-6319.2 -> 3.9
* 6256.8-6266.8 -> 3.93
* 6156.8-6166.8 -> 3.55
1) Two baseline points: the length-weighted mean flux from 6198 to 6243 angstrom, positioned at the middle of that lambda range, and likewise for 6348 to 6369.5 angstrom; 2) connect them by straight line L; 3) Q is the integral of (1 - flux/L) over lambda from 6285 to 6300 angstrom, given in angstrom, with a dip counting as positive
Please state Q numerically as -0.7 angstrom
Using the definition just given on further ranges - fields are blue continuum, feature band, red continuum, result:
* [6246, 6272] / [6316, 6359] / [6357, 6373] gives -0.85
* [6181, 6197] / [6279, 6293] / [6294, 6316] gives 0.25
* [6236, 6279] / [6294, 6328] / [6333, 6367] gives -1.22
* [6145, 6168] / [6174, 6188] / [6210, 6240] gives -0.21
